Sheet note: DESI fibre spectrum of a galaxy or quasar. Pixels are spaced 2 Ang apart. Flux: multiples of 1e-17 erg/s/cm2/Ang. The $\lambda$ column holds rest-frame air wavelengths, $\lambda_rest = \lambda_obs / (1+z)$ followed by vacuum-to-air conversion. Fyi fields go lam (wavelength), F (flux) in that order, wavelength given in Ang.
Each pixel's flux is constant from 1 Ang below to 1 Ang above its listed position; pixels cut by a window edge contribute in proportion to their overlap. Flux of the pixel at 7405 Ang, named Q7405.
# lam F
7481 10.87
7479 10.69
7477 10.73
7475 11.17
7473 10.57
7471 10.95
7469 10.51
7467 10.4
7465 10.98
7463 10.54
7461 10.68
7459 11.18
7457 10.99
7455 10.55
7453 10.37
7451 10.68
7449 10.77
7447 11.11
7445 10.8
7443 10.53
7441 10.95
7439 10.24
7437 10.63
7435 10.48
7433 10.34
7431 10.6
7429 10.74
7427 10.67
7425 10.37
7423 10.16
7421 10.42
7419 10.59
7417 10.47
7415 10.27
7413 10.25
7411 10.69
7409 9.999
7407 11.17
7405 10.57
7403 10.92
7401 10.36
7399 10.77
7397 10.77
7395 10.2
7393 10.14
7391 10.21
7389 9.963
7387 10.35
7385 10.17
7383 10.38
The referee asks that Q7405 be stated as 10.57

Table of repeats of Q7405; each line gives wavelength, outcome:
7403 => 10.92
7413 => 10.25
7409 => 9.999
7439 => 10.24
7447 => 11.11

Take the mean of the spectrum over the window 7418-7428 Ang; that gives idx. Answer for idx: 10.4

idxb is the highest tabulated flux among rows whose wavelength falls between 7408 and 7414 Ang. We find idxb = 10.69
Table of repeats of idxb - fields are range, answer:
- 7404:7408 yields 11.17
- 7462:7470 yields 10.98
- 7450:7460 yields 11.18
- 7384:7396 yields 10.35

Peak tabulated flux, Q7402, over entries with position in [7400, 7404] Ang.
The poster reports 10.92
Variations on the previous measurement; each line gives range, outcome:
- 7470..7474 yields 10.95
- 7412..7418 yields 10.47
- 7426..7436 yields 10.74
